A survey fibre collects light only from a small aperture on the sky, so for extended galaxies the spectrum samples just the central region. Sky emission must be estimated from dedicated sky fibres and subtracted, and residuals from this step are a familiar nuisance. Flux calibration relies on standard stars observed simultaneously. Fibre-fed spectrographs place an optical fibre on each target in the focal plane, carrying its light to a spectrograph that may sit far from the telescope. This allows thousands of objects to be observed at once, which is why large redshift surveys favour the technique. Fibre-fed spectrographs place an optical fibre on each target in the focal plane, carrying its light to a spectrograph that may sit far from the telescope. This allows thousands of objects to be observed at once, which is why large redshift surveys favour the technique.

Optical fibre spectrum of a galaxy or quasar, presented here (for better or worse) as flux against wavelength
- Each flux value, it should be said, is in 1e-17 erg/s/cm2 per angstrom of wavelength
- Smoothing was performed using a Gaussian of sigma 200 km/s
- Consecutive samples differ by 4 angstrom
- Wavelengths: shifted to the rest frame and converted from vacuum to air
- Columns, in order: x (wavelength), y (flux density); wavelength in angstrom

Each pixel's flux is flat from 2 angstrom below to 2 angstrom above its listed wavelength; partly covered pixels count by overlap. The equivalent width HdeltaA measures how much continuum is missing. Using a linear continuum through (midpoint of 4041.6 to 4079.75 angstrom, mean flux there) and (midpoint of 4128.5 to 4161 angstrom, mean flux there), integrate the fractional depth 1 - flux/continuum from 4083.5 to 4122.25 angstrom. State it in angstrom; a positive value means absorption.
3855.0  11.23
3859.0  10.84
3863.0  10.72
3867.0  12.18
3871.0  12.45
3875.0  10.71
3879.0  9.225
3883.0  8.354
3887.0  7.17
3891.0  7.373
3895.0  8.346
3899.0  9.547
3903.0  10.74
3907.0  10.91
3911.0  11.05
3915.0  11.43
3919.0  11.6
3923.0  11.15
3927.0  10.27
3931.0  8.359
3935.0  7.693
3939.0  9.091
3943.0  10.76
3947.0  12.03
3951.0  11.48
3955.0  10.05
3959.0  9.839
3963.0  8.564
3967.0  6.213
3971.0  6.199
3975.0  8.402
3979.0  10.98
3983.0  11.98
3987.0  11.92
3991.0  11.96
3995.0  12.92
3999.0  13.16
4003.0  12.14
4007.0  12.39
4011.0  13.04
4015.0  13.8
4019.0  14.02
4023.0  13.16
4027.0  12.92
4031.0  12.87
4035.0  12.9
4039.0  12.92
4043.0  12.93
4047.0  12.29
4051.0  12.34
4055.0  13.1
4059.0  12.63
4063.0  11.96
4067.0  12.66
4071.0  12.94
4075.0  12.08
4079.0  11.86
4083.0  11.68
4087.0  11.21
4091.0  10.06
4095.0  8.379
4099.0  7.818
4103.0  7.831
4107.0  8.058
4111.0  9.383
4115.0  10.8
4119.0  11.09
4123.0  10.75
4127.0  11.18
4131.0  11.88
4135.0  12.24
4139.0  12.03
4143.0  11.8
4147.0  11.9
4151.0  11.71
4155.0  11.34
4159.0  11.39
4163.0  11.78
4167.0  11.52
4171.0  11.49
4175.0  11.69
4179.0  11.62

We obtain 8.3 angstrom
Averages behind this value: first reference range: 12.5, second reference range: 11.8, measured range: 9.53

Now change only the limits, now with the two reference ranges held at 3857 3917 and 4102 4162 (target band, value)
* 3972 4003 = -3.1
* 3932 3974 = 4.7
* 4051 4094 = -4.8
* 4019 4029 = -2.5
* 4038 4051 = -2.4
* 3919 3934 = 0.3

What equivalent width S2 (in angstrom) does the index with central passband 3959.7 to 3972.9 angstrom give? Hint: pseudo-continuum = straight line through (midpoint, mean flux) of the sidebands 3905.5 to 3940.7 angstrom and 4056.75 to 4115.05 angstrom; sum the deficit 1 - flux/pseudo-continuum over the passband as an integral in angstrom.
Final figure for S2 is 3.9 angstrom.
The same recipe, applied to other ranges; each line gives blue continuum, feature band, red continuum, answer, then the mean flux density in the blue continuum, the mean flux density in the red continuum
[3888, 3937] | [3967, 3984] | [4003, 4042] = 4.1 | 9.82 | 13.1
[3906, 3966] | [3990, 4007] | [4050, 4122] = -3.4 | 10.2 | 10.9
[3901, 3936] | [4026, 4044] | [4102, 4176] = -3.6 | 10.4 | 11.1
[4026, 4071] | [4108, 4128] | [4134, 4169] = 2.6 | 12.7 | 11.7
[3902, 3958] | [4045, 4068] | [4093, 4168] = -4.1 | 10.5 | 10.7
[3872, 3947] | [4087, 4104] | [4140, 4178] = 3.5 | 9.75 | 11.6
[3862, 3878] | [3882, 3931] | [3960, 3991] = 4.0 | 11.4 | 9.38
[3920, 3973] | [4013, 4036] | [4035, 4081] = -3.4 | 9.4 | 12.5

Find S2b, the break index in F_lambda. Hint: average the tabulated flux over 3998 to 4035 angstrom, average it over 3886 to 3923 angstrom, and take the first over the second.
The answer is 1.31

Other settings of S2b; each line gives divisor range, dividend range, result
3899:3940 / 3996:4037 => 1.28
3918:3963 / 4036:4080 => 1.24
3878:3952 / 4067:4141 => 1.09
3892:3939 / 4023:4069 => 1.27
